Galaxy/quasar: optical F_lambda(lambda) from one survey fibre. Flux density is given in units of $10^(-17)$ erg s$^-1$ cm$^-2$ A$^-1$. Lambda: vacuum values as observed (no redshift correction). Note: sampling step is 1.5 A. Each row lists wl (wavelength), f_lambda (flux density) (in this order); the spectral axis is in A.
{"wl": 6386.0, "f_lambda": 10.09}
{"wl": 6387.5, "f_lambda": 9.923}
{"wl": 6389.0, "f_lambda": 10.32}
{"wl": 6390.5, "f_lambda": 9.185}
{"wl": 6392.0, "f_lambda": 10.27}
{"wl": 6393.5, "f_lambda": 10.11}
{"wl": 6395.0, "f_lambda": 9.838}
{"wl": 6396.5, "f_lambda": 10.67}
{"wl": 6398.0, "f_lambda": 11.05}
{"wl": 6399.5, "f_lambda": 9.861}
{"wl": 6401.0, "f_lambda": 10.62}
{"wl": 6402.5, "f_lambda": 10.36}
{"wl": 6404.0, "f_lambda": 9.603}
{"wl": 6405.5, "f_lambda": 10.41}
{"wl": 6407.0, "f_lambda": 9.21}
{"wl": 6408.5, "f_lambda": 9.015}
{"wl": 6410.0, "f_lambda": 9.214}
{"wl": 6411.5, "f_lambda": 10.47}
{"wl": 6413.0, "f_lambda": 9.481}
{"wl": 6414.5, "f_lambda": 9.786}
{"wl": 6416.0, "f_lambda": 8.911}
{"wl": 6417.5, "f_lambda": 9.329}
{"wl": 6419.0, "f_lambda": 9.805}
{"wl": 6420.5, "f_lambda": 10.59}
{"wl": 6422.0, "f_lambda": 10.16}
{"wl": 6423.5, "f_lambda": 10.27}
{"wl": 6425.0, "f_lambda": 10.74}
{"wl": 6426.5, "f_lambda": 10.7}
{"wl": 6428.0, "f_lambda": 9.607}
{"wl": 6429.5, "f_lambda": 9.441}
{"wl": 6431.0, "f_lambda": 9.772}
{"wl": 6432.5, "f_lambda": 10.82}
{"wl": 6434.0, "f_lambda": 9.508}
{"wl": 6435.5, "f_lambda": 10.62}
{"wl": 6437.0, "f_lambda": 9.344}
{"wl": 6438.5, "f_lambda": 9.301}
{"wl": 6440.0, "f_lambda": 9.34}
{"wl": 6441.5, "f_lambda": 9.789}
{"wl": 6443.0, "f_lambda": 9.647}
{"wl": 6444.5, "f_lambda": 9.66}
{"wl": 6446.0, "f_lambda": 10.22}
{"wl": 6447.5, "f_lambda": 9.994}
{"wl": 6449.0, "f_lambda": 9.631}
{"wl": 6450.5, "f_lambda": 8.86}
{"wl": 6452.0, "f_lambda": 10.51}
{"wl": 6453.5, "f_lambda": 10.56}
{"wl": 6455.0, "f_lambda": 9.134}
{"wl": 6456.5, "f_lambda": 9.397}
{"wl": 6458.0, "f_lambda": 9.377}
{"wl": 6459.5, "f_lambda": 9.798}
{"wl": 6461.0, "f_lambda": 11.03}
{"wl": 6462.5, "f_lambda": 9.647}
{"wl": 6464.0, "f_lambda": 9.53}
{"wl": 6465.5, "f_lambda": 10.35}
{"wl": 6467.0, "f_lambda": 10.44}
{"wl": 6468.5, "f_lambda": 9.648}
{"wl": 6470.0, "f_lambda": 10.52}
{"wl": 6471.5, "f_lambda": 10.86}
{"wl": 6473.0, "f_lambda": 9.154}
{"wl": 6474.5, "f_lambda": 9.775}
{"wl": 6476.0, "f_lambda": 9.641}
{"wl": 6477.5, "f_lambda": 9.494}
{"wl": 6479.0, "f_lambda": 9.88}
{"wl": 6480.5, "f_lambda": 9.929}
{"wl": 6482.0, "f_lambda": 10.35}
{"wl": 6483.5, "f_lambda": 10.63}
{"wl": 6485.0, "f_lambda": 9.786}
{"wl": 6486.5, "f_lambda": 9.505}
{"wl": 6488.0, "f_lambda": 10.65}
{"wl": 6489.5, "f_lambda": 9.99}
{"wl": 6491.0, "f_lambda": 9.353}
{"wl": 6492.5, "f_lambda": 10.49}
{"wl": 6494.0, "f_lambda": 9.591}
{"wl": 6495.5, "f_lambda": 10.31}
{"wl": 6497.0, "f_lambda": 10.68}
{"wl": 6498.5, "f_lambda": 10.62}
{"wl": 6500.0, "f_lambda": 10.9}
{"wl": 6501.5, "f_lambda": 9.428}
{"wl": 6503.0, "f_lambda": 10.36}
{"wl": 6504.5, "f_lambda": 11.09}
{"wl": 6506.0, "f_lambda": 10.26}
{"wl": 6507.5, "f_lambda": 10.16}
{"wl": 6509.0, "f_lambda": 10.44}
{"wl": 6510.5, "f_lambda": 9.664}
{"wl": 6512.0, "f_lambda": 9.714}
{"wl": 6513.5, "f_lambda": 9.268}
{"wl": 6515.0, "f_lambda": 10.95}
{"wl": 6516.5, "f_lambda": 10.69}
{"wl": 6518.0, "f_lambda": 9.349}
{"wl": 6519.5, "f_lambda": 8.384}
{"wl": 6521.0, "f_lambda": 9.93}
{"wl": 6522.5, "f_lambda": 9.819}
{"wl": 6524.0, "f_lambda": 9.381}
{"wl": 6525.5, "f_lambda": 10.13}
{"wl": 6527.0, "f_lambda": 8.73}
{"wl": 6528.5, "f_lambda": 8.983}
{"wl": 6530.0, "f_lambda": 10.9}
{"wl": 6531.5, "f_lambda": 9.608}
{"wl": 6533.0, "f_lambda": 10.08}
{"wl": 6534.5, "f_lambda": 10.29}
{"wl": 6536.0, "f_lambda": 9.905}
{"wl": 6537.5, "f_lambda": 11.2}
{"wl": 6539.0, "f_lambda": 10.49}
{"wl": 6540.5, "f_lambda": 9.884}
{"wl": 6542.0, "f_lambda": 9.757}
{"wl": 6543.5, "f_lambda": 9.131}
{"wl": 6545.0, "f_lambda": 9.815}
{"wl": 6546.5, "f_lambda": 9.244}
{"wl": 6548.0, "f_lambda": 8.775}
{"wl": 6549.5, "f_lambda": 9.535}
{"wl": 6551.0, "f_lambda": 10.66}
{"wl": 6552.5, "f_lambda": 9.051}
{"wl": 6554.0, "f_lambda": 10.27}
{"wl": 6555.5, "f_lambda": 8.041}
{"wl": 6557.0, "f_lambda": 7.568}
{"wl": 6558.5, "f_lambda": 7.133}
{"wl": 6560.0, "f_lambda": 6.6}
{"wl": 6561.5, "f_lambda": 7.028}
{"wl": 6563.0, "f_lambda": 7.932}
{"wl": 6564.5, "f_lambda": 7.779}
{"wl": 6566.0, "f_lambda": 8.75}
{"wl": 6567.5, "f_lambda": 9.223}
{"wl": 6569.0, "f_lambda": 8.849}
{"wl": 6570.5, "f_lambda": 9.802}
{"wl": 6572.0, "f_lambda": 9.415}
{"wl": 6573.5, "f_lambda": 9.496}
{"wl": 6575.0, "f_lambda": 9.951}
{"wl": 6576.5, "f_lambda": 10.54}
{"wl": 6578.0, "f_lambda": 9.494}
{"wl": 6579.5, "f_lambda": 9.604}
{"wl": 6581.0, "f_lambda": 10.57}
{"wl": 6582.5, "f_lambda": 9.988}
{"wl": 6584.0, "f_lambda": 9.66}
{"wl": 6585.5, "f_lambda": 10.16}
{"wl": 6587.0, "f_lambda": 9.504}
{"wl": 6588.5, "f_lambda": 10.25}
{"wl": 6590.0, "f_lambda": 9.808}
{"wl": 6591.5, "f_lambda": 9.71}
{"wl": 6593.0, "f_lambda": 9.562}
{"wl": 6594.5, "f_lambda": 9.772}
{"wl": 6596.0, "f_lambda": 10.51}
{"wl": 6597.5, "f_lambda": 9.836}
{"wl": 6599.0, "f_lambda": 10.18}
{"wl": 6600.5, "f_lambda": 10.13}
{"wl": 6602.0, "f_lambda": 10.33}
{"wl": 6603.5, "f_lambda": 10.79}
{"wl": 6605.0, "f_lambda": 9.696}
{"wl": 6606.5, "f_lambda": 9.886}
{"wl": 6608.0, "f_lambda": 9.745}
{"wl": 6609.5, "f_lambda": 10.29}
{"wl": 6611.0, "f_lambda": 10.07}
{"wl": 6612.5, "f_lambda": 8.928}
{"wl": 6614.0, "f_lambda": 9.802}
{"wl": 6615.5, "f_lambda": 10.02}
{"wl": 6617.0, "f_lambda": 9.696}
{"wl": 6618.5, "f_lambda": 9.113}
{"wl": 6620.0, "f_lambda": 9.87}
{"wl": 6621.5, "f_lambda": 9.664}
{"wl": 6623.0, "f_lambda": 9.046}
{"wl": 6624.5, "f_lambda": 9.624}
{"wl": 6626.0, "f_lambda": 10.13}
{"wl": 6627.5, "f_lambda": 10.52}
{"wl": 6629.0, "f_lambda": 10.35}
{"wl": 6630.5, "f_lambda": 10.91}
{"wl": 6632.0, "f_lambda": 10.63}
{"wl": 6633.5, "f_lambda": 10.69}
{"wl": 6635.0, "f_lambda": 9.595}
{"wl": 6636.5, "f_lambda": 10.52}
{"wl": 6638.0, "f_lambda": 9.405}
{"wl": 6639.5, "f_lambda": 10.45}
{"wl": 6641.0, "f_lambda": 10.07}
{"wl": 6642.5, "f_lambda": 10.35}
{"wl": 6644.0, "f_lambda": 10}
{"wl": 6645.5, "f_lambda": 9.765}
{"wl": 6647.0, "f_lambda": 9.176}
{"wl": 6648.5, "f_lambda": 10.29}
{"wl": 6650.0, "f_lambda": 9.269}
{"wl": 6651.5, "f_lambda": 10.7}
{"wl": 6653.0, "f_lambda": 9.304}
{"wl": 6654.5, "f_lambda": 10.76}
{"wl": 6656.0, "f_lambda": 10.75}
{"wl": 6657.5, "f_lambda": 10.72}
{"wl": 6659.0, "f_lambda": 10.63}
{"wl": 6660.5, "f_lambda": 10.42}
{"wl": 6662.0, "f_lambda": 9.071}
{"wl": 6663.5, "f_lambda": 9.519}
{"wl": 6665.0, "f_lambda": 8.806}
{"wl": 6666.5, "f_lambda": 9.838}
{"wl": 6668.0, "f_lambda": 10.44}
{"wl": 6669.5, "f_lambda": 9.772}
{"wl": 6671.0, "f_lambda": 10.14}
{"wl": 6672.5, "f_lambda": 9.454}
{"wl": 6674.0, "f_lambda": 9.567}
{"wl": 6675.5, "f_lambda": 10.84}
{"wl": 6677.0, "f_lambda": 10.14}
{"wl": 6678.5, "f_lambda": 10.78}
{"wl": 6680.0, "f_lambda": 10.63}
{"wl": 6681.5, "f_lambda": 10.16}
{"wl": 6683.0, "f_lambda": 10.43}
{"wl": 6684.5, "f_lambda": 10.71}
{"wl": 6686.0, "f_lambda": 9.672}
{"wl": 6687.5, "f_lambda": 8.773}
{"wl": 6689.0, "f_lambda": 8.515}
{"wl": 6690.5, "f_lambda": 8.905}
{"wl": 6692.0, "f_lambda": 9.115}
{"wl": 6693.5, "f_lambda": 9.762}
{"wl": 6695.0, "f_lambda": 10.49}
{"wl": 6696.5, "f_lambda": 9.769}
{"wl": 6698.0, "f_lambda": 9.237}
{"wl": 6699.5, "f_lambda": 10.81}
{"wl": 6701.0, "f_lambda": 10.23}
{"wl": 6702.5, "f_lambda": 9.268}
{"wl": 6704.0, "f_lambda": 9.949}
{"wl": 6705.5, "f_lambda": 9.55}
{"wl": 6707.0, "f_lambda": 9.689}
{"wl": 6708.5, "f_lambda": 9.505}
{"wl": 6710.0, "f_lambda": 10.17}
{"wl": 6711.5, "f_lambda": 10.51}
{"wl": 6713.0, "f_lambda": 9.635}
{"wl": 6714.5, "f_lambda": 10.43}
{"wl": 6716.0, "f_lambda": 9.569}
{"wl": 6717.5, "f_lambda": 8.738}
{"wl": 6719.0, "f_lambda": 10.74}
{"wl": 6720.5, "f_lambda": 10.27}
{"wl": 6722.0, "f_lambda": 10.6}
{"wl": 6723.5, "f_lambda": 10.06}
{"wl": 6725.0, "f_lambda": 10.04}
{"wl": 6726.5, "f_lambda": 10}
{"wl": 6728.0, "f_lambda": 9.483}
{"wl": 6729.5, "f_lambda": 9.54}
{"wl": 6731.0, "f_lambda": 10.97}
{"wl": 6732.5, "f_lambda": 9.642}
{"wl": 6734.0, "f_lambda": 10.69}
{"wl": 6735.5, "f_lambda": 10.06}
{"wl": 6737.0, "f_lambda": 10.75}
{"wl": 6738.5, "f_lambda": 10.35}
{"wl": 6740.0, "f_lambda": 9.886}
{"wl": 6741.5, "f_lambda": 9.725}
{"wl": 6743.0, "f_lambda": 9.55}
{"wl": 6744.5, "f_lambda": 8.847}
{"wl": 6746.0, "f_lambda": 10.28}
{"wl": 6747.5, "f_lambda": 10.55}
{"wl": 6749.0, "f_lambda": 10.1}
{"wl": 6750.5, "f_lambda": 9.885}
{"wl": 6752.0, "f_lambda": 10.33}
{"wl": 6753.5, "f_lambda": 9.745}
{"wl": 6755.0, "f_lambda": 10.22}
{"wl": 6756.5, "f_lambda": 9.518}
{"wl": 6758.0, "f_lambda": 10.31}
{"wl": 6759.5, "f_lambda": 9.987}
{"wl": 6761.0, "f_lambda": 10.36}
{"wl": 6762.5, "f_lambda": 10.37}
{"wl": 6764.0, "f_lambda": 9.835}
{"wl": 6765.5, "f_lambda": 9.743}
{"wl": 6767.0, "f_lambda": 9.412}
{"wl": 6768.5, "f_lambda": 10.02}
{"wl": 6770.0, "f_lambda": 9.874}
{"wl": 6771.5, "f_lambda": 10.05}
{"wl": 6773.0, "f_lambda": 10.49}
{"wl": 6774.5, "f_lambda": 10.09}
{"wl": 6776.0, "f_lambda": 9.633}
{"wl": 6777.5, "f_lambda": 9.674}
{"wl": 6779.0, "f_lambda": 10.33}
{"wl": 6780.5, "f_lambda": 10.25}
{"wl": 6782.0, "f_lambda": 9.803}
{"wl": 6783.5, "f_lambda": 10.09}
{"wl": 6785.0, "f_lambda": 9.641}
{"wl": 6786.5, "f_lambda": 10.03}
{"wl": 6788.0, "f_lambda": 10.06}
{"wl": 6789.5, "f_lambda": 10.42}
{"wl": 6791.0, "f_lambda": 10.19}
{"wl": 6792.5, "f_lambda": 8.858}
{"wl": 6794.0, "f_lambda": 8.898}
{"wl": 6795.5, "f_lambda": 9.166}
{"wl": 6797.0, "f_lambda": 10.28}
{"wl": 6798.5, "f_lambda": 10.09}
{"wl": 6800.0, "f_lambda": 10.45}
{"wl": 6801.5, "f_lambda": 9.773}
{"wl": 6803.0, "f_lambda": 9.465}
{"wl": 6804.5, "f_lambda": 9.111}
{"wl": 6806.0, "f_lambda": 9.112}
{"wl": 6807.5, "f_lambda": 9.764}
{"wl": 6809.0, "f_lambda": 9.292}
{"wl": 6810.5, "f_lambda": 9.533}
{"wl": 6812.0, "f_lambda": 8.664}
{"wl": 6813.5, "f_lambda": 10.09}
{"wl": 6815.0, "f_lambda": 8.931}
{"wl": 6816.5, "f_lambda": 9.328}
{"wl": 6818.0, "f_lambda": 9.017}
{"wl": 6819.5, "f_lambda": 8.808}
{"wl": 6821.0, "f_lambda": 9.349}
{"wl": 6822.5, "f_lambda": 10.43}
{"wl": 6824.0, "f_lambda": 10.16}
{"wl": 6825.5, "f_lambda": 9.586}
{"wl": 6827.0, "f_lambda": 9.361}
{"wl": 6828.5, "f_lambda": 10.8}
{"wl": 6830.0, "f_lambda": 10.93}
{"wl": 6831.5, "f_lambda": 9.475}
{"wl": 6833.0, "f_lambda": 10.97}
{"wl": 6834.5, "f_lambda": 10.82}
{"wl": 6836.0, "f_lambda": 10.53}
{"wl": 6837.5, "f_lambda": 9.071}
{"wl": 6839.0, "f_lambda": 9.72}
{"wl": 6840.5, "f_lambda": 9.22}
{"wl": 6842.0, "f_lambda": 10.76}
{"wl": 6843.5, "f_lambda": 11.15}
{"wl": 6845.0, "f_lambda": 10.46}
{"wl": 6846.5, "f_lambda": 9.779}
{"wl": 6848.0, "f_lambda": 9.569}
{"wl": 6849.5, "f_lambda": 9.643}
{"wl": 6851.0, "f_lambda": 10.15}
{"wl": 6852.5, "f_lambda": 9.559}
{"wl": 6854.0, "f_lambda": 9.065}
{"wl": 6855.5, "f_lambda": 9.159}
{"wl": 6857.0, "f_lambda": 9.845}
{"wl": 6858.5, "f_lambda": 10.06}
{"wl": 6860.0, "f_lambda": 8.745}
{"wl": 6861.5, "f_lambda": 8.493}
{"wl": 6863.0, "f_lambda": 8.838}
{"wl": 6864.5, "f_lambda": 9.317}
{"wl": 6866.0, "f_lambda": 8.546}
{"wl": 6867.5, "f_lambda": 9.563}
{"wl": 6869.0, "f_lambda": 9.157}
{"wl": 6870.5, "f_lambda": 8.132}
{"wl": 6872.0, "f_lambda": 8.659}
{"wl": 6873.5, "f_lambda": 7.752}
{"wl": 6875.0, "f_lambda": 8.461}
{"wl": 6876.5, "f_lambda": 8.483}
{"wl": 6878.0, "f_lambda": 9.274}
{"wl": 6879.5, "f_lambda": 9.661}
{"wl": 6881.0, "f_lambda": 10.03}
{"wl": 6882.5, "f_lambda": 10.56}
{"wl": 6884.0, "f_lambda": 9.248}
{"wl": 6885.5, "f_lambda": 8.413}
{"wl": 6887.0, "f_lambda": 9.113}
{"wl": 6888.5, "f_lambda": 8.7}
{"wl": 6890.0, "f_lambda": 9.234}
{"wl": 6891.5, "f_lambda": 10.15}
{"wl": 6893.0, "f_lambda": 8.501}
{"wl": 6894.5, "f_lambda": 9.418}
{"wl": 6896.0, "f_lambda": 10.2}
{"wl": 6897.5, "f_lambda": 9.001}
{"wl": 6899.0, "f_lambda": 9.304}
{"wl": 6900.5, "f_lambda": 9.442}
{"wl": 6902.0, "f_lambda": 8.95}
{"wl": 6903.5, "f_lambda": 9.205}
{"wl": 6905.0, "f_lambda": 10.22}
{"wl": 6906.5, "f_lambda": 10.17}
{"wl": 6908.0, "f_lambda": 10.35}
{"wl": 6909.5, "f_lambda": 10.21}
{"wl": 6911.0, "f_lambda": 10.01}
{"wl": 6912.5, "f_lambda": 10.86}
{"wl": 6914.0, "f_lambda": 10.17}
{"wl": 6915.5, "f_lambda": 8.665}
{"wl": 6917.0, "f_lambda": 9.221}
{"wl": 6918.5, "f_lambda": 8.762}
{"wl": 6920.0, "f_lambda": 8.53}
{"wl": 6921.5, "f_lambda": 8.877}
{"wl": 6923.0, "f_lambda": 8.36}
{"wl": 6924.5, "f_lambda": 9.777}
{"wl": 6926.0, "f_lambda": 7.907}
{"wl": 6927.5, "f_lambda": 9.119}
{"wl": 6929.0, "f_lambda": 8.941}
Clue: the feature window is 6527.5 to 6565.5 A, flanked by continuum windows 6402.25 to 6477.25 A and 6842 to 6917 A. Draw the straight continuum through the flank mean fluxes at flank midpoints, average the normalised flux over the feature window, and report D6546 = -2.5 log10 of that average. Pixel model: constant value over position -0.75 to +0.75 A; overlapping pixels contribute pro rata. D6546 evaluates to 0.07 mag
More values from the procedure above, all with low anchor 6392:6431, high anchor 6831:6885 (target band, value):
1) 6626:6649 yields -0.05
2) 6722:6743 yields -0.05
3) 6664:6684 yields -0.04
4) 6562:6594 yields 0.03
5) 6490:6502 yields -0.03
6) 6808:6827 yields 0.01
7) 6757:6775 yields -0.05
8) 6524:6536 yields 0.01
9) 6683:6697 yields 0.01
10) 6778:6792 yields -0.05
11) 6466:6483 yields -0.01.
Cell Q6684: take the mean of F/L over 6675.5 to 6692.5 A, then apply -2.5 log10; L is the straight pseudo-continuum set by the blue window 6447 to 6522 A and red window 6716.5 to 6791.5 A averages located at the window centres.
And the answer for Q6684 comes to 0.02 mag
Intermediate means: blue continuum 9.99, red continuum 10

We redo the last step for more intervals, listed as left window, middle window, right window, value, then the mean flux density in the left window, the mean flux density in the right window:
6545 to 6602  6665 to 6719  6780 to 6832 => -0.04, 9.33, 9.69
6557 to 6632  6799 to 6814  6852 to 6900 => -0.03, 9.58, 9.14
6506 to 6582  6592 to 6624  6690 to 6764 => -0.02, 9.45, 9.97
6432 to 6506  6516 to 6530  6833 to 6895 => 0.04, 9.98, 9.41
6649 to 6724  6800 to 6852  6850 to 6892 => -0.05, 9.94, 9.15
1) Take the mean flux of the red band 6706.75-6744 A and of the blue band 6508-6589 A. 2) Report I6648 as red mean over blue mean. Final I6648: 1.1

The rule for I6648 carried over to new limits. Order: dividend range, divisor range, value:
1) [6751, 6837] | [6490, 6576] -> 1.03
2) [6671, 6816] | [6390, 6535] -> 0.99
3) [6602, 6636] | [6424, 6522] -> 1.00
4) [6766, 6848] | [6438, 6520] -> 0.99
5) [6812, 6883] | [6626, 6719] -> 0.96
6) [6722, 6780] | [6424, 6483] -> 1.01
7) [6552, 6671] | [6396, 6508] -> 0.97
